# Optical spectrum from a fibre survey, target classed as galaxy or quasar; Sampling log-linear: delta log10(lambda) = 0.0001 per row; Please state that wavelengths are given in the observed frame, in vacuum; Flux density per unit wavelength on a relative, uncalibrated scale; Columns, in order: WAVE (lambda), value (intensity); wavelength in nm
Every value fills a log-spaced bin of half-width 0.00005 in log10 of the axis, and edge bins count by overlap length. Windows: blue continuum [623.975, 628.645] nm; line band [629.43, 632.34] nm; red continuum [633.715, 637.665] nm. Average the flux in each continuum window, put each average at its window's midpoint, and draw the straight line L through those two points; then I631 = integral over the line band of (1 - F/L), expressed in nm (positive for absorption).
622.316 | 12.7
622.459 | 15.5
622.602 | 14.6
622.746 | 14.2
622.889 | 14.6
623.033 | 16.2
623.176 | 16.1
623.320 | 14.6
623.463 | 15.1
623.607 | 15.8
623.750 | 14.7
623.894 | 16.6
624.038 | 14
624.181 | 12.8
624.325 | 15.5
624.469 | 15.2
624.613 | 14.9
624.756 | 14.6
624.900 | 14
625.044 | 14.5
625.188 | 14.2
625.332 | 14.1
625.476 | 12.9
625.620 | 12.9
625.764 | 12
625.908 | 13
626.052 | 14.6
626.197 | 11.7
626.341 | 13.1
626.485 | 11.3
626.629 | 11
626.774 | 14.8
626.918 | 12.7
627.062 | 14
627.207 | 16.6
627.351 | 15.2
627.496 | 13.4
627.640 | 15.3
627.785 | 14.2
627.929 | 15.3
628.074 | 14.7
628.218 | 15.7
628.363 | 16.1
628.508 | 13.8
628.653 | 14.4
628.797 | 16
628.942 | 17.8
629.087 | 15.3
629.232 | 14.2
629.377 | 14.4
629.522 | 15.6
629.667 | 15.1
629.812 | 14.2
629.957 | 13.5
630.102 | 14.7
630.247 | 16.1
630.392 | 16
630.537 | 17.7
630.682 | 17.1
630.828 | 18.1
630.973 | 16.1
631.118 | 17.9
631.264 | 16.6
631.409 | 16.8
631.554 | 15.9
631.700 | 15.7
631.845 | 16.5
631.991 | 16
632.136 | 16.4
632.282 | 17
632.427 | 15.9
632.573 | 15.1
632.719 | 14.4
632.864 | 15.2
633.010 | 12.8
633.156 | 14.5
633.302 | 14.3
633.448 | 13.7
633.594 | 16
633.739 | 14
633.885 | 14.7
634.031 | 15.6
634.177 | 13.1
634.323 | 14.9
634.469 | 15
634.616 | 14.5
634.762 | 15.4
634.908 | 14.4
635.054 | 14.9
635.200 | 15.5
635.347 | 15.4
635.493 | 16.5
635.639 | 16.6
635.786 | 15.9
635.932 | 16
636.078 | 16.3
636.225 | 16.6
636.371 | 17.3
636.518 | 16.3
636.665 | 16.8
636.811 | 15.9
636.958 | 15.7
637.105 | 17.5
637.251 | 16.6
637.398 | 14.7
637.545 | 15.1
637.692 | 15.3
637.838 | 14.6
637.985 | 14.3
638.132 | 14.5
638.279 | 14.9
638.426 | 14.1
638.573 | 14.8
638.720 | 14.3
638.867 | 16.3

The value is -0.26 nm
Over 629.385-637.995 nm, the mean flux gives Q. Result 15.6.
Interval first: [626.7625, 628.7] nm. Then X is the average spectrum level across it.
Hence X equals 14.7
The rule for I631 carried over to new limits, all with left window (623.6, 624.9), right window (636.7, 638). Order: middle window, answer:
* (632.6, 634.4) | 0.11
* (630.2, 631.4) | -0.14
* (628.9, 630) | 0.01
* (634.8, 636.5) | -0.05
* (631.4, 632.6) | -0.07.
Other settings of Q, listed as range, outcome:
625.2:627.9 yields 13.5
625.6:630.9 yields 14.7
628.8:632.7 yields 16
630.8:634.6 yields 15.4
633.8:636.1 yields 15.3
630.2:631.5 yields 16.9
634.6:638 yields 15.8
